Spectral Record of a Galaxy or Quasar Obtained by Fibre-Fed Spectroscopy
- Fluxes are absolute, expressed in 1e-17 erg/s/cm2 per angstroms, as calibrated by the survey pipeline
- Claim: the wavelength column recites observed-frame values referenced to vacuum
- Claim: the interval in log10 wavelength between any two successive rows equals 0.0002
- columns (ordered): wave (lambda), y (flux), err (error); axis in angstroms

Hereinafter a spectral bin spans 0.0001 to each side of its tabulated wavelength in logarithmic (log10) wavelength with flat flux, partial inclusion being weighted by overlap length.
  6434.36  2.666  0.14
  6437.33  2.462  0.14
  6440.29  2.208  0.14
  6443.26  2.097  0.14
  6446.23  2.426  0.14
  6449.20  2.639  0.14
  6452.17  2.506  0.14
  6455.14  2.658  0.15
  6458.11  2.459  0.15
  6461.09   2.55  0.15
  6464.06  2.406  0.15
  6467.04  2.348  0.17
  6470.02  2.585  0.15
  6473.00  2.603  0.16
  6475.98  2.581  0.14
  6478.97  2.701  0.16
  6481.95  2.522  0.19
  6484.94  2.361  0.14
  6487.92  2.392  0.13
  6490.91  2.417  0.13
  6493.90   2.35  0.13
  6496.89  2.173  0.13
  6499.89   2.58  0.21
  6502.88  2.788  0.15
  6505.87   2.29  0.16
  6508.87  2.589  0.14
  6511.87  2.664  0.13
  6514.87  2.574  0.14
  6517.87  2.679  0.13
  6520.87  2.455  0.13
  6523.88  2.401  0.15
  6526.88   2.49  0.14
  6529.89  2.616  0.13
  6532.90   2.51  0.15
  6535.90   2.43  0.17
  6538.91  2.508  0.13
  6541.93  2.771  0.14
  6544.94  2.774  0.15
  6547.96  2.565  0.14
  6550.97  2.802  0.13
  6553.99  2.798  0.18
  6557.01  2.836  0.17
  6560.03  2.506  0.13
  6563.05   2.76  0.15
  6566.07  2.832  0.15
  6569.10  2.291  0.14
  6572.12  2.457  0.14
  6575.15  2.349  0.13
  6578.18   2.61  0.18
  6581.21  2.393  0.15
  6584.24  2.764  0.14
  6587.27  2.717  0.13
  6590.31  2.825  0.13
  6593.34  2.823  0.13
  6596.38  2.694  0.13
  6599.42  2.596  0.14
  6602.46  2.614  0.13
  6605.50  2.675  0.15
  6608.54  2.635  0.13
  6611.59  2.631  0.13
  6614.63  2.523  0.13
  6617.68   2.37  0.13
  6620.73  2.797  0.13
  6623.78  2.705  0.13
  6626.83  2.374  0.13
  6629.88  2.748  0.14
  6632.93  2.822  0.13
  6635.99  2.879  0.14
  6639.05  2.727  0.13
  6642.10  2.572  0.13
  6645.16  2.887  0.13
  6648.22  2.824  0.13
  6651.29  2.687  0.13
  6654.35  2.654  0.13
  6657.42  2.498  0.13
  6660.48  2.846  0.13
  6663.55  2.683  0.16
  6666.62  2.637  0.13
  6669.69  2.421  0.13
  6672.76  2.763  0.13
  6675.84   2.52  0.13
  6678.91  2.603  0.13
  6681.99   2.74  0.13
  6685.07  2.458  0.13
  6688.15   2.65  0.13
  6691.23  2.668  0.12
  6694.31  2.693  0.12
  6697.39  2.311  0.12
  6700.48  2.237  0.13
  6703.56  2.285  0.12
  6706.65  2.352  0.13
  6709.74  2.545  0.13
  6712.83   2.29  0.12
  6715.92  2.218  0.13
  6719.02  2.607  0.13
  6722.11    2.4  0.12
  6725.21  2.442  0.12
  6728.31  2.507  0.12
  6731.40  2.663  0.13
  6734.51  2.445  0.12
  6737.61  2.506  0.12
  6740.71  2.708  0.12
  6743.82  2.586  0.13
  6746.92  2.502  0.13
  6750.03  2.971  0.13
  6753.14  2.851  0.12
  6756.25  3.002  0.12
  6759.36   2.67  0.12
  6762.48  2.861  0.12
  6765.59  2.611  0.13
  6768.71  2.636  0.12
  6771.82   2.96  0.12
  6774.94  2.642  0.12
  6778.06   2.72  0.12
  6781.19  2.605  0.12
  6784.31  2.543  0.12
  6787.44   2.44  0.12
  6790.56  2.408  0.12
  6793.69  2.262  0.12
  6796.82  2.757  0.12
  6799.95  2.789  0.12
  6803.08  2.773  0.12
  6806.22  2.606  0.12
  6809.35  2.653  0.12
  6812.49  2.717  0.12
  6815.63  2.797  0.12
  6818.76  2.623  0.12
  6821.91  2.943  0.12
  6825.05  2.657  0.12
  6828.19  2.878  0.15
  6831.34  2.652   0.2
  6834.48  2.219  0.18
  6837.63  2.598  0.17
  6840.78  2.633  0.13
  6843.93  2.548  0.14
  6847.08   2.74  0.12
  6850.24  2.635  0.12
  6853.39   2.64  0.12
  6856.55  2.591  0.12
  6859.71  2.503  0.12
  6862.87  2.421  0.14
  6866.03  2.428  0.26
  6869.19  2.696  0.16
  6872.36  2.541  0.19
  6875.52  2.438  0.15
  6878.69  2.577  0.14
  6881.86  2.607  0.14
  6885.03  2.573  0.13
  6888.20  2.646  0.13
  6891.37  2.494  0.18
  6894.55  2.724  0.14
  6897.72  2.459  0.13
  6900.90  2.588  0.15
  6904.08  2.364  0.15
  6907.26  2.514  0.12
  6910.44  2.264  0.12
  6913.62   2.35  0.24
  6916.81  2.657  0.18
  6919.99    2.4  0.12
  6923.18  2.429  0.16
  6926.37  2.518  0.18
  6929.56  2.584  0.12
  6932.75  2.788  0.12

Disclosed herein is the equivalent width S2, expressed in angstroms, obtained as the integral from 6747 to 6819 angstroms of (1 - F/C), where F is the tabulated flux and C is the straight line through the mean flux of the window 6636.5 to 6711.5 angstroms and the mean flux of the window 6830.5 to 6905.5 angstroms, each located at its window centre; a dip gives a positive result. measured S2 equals -3.2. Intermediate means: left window 2.6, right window 2.55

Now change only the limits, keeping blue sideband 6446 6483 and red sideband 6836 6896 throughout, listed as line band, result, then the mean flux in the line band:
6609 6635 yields -0.7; 2.63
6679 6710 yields 0.8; 2.5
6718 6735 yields 0.4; 2.51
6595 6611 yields -0.5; 2.64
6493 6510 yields 0.5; 2.46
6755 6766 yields -1.0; 2.8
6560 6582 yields 0.2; 2.53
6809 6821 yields -0.7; 2.71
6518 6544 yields 0.1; 2.54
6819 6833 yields -1.0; 2.76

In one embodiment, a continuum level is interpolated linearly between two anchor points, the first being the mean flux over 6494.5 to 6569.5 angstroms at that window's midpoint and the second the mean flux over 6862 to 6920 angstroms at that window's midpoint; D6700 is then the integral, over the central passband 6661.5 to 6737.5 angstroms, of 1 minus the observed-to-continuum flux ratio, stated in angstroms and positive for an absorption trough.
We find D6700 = 1.4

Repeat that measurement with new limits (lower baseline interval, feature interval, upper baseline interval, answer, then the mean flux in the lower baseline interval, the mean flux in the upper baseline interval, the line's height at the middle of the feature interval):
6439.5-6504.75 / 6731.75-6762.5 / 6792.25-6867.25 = -1.28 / 2.47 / 2.63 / 2.59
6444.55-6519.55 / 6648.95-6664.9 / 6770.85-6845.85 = -0.62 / 2.51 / 2.64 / 2.58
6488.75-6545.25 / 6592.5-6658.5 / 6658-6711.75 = -3.35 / 2.52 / 2.55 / 2.54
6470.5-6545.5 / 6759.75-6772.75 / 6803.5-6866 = -0.69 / 2.53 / 2.63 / 2.61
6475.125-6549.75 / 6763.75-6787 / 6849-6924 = -1.29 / 2.53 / 2.52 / 2.52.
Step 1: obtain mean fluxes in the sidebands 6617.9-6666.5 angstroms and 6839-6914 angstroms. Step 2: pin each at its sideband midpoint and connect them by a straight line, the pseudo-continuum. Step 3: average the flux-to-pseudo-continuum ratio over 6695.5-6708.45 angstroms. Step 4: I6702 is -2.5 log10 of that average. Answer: 0.15 mag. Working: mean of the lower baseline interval 2.7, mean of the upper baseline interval 2.54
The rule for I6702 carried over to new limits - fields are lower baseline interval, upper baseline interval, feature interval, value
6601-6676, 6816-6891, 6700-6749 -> 0.07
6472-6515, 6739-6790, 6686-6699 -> 0.03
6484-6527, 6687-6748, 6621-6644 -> -0.09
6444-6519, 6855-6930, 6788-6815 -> -0.05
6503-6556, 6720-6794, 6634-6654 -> -0.06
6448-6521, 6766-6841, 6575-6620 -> -0.03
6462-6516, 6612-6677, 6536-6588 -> -0.02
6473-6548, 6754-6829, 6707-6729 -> 0.10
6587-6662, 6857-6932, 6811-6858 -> -0.04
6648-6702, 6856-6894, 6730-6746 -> 0.00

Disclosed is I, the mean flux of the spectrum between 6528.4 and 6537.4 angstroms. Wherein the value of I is 2.52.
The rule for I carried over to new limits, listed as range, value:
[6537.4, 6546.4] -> 2.68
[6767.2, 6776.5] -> 2.75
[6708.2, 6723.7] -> 2.41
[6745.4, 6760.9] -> 2.8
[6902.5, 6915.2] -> 2.37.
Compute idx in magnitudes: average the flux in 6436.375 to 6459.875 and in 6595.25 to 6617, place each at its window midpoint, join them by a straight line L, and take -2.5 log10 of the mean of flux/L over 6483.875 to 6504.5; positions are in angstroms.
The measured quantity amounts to 0.020 mag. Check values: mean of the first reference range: 2.43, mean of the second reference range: 2.61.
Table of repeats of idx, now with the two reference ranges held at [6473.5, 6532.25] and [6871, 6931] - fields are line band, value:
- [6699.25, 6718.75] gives 0.08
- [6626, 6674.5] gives -0.08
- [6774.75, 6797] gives -0.01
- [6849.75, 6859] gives -0.04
